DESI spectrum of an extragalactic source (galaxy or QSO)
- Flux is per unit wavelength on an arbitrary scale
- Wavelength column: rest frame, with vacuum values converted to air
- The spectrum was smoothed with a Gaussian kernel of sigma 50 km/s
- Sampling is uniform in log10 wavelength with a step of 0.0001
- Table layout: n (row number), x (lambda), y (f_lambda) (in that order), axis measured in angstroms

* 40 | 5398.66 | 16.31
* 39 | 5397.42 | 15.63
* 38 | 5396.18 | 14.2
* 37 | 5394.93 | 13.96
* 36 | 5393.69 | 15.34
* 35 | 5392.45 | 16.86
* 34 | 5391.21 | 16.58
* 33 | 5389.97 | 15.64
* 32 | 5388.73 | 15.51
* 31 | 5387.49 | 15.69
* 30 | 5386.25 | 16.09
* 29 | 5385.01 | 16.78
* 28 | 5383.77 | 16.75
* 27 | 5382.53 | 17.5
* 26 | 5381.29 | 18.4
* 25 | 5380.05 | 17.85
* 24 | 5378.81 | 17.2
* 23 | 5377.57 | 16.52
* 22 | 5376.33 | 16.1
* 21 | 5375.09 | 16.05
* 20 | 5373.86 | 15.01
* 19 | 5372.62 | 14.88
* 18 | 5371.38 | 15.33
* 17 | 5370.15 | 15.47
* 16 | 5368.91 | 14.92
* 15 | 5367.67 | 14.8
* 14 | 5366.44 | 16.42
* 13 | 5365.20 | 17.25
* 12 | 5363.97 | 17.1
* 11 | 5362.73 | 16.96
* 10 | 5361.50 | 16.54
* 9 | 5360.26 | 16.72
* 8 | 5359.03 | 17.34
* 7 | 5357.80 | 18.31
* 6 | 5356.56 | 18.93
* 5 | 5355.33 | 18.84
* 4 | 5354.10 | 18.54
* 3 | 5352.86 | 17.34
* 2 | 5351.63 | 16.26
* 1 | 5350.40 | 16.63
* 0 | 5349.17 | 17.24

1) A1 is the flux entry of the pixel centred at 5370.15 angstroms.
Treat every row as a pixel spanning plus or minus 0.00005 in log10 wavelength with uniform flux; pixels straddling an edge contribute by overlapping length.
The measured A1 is 15.47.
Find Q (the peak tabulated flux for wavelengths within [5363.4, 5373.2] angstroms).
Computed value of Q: 17.25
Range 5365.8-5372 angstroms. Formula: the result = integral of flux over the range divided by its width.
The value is 15.4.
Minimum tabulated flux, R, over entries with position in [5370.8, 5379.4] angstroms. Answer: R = 14.88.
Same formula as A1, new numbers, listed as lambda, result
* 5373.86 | 15.01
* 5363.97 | 17.1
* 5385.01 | 16.78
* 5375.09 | 16.05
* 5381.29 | 18.4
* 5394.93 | 13.96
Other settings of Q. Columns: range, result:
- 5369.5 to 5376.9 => 16.1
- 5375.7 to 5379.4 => 17.2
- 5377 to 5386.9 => 18.4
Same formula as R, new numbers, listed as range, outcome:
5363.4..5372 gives 14.8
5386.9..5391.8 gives 15.51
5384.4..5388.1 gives 15.69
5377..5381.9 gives 16.52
